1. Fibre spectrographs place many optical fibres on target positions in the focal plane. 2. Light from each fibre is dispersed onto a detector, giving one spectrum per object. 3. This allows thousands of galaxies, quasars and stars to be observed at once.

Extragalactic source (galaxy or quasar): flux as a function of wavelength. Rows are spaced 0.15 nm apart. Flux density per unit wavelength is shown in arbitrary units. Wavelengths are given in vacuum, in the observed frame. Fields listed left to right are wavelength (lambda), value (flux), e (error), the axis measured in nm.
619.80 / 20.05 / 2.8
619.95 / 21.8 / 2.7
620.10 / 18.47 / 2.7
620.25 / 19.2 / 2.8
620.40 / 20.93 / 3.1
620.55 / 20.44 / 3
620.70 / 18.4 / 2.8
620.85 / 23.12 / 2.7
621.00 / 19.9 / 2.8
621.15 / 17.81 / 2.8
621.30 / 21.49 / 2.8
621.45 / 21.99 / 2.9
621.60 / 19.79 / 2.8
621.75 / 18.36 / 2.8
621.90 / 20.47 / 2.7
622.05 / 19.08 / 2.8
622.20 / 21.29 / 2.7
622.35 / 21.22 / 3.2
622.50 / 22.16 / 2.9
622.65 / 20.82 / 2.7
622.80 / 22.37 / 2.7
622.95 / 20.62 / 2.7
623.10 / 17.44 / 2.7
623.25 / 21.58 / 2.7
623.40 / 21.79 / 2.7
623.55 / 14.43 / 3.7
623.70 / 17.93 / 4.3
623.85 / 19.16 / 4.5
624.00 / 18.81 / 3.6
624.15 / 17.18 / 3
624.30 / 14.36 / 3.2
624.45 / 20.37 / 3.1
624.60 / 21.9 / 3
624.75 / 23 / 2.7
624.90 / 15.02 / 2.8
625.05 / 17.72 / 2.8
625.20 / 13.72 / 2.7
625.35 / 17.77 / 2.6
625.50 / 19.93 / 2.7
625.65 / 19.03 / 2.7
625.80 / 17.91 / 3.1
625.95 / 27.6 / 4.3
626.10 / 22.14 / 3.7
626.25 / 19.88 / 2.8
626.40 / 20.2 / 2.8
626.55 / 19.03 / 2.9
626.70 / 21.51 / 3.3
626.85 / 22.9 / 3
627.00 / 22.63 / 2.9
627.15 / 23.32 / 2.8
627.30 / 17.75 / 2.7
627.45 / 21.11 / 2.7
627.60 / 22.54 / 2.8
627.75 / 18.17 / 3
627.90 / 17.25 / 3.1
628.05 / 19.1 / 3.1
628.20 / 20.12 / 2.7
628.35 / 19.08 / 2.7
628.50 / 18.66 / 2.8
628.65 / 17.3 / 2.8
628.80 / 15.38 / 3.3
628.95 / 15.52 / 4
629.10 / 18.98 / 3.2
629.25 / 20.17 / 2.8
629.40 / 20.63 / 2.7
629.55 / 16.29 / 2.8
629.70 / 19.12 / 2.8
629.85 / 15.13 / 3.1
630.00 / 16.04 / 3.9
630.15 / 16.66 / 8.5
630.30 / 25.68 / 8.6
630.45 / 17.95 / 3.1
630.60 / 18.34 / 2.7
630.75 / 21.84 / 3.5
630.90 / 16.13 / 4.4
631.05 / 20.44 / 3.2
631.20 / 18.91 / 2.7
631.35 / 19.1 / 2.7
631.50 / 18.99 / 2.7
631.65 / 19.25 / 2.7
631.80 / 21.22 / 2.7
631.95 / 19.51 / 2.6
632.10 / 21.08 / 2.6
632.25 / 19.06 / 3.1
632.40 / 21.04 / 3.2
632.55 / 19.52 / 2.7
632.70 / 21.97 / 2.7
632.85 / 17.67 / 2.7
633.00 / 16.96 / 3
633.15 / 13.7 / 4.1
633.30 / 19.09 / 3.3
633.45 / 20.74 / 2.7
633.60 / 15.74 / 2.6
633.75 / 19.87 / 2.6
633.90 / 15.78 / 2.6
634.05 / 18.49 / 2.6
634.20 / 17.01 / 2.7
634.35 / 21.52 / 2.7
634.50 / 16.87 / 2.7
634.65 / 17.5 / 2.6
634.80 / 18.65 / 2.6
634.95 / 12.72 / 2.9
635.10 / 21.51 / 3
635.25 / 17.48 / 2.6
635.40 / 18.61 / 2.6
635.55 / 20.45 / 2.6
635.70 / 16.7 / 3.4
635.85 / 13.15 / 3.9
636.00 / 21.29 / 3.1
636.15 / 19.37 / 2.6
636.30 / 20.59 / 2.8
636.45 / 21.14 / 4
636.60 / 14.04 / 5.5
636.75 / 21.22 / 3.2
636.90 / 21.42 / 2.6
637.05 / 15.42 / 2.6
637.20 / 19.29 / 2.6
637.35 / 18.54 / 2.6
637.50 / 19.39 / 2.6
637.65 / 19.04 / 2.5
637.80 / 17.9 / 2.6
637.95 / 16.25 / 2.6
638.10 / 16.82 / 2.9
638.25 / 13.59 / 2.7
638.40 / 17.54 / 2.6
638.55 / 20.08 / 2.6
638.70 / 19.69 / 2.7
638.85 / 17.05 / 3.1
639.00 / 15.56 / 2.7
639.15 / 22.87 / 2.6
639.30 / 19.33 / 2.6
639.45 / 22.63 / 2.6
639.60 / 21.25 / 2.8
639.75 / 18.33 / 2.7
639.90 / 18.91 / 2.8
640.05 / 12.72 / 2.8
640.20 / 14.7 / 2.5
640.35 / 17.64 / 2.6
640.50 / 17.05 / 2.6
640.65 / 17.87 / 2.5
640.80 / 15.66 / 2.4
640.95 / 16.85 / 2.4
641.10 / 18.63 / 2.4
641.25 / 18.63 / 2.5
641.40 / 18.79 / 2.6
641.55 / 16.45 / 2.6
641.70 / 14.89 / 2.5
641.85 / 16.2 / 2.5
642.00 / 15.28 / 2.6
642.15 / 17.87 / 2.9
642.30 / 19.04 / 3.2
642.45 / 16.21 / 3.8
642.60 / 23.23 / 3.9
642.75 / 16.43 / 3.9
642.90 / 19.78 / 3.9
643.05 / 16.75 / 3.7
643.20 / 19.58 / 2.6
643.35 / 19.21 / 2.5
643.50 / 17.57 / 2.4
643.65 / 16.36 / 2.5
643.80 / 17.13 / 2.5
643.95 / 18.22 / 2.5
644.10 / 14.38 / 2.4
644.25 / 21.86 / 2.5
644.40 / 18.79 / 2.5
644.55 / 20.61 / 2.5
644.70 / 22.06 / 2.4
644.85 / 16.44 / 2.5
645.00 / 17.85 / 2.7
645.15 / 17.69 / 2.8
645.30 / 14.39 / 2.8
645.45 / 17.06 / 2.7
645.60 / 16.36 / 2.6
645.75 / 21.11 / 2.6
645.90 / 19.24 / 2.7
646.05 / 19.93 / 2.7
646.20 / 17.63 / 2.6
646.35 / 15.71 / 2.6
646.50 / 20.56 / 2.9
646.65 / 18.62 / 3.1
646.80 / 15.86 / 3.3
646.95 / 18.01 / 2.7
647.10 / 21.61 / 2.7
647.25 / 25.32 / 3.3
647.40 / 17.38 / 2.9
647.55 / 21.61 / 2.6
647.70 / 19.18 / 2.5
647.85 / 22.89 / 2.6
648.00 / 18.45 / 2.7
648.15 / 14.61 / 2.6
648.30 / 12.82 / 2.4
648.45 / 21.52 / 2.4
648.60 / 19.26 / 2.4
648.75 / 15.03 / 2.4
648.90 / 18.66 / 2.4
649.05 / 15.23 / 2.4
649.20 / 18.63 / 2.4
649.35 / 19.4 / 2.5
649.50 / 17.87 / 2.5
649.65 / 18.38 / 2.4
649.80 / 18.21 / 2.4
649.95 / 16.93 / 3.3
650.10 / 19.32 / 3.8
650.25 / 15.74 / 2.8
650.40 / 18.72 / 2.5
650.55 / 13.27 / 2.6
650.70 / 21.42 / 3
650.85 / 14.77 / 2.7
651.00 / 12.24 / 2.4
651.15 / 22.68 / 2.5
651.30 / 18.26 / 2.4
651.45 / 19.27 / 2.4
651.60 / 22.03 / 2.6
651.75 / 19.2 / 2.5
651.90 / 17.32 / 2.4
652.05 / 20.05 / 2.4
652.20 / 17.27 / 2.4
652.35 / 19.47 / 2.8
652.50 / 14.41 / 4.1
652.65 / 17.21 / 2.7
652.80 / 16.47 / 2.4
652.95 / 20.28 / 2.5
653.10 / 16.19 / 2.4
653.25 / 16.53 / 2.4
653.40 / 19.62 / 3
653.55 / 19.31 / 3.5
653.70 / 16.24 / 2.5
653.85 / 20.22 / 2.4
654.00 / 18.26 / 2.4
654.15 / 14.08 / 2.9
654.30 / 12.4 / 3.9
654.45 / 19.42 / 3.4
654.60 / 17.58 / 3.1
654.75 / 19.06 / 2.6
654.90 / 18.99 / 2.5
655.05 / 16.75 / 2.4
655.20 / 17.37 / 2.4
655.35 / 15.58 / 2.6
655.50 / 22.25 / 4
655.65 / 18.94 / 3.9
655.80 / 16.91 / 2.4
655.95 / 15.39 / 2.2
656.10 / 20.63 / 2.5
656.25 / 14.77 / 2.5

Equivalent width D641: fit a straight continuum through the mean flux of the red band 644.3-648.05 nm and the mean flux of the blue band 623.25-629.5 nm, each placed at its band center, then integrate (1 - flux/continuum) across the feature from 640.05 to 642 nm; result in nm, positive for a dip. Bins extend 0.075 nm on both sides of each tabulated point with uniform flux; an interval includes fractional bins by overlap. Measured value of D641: 0.241 nm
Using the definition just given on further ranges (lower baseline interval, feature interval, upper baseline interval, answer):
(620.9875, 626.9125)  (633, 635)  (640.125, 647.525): 0.14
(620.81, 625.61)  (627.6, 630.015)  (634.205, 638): 0.11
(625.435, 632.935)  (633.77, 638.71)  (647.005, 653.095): 0.25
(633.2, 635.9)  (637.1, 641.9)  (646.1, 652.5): 0.06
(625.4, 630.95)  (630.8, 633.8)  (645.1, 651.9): 0.04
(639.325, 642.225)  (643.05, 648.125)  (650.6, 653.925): -0.27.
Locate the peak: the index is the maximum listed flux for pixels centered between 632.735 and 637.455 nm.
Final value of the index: 21.52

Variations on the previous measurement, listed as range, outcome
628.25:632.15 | 25.68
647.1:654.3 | 25.32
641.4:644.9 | 23.23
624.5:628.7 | 27.6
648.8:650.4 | 19.4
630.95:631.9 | 21.22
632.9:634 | 20.74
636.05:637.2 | 21.42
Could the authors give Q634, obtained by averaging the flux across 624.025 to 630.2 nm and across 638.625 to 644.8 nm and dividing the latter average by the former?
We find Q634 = 0.95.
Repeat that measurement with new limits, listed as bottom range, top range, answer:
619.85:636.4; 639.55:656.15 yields 0.93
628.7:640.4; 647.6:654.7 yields 0.97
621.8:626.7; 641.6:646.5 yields 0.92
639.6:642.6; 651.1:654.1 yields 1.07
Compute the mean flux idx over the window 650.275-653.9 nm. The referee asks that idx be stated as 18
